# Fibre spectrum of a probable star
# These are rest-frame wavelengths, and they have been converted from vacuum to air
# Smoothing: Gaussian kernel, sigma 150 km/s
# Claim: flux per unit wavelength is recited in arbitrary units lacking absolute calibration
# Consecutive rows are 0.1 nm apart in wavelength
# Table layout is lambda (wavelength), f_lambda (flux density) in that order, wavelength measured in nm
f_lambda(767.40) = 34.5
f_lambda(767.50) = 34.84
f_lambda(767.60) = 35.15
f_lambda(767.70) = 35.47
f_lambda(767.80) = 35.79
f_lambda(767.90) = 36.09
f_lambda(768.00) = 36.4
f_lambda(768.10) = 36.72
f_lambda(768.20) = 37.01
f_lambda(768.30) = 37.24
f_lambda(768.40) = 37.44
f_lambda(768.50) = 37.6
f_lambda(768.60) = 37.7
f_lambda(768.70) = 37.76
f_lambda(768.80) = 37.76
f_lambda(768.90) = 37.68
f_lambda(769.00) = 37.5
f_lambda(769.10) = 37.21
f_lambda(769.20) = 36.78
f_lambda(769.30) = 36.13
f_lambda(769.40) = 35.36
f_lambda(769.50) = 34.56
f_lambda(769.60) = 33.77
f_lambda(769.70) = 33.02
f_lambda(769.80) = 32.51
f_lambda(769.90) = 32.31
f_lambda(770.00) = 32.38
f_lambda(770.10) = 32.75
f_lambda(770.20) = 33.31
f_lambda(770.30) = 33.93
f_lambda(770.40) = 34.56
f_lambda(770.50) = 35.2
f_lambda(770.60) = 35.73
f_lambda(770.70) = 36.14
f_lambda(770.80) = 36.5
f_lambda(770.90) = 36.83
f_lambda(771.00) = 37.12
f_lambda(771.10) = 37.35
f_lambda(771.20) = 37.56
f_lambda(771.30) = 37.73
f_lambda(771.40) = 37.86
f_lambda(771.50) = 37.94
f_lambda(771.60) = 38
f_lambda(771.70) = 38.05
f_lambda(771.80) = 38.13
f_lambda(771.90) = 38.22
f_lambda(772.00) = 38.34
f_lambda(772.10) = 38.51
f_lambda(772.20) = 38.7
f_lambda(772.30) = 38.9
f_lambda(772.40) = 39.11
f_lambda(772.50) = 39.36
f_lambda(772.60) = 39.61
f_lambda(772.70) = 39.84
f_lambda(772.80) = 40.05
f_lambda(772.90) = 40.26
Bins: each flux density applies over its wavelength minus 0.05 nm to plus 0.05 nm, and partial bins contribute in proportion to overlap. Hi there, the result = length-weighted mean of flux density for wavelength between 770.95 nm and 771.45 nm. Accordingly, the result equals 37.5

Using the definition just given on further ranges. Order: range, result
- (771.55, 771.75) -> 38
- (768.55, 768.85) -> 37.7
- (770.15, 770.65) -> 34.5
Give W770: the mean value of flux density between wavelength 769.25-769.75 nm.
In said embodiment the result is 34.6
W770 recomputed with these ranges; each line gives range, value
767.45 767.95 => 35.5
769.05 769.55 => 36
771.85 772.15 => 38.4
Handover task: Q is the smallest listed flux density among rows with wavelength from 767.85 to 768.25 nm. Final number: 36.09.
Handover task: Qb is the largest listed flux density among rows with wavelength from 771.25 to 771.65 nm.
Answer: 38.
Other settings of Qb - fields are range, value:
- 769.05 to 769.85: 37.21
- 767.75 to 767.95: 36.09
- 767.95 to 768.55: 37.6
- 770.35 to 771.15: 37.35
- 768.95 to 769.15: 37.5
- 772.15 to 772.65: 39.61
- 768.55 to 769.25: 37.76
